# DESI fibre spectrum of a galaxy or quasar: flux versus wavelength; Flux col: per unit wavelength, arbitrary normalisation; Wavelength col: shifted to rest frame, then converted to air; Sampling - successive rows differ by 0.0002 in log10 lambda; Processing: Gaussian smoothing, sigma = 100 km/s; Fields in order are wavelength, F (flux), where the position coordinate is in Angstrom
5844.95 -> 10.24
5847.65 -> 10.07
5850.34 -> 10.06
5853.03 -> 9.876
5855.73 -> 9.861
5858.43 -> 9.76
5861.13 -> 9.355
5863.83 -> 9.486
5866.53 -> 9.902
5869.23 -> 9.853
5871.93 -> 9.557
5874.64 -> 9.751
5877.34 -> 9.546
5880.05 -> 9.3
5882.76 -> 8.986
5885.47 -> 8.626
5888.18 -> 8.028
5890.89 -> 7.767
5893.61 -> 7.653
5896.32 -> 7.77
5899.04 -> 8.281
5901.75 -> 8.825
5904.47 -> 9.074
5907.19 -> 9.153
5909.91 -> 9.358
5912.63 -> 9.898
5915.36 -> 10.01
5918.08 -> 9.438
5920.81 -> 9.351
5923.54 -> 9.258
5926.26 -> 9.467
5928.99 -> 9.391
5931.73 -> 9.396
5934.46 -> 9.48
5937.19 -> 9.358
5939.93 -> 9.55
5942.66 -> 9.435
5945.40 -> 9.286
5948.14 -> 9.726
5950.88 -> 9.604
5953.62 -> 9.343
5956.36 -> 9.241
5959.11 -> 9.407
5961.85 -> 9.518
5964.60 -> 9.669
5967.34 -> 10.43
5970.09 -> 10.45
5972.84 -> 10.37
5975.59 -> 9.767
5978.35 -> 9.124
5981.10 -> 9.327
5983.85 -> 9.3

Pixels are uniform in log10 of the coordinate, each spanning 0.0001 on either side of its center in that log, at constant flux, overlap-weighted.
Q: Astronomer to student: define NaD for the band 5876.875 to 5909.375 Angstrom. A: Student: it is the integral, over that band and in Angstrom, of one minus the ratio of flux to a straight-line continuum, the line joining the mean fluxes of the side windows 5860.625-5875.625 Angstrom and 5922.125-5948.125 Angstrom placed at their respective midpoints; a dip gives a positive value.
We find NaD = 3.4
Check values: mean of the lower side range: 9.67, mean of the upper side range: 9.42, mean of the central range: 8.58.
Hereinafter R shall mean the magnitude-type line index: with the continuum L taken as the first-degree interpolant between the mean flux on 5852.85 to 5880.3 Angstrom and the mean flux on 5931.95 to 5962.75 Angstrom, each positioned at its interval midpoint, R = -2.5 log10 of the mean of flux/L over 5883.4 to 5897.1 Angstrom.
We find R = 0.19 mag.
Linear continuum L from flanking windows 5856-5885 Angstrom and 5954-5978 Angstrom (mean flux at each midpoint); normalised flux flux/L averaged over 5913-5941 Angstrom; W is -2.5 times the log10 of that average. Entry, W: 0.02 mag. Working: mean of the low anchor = 9.53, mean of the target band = 9.48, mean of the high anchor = 9.8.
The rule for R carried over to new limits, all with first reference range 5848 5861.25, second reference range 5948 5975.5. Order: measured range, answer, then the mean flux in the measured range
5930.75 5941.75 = 0.04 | 9.45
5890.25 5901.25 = 0.23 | 7.95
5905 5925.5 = 0.04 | 9.48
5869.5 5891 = 0.09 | 9.06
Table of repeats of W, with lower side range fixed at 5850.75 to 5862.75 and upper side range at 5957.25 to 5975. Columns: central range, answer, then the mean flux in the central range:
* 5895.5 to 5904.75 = 0.161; 8.46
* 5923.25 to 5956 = 0.051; 9.44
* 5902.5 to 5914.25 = 0.054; 9.35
